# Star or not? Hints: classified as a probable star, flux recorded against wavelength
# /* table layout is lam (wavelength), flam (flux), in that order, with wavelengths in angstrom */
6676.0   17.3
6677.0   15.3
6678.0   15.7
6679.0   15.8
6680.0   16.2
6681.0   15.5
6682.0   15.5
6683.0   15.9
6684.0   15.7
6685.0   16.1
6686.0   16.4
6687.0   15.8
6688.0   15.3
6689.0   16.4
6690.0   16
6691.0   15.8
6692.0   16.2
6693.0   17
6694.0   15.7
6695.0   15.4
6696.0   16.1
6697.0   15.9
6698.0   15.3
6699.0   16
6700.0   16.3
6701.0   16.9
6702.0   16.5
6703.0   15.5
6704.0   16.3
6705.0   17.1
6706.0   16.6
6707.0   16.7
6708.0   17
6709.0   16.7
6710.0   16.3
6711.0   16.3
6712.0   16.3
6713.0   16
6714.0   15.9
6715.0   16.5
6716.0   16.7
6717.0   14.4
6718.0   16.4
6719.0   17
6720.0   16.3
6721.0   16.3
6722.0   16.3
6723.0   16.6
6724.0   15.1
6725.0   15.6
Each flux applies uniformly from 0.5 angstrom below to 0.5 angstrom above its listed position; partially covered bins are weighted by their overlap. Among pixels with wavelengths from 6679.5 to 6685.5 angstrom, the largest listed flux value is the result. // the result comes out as 16.2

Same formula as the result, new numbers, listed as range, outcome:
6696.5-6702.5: 16.9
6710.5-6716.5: 16.7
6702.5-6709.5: 17.1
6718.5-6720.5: 17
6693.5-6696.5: 16.1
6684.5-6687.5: 16.4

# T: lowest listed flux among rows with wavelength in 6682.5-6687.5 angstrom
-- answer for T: 15.7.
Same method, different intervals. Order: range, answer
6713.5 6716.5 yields 15.9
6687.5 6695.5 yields 15.3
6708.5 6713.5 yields 16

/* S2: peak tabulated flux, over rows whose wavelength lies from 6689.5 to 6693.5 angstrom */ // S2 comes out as 17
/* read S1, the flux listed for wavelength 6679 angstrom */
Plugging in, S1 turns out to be 15.8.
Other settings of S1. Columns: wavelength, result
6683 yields 15.9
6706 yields 16.6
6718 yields 16.4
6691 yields 15.8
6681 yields 15.5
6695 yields 15.4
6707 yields 16.7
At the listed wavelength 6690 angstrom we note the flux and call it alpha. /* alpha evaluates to 16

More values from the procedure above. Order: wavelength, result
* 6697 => 15.9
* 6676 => 17.3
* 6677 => 15.3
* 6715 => 16.5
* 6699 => 16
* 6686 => 16.4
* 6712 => 16.3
